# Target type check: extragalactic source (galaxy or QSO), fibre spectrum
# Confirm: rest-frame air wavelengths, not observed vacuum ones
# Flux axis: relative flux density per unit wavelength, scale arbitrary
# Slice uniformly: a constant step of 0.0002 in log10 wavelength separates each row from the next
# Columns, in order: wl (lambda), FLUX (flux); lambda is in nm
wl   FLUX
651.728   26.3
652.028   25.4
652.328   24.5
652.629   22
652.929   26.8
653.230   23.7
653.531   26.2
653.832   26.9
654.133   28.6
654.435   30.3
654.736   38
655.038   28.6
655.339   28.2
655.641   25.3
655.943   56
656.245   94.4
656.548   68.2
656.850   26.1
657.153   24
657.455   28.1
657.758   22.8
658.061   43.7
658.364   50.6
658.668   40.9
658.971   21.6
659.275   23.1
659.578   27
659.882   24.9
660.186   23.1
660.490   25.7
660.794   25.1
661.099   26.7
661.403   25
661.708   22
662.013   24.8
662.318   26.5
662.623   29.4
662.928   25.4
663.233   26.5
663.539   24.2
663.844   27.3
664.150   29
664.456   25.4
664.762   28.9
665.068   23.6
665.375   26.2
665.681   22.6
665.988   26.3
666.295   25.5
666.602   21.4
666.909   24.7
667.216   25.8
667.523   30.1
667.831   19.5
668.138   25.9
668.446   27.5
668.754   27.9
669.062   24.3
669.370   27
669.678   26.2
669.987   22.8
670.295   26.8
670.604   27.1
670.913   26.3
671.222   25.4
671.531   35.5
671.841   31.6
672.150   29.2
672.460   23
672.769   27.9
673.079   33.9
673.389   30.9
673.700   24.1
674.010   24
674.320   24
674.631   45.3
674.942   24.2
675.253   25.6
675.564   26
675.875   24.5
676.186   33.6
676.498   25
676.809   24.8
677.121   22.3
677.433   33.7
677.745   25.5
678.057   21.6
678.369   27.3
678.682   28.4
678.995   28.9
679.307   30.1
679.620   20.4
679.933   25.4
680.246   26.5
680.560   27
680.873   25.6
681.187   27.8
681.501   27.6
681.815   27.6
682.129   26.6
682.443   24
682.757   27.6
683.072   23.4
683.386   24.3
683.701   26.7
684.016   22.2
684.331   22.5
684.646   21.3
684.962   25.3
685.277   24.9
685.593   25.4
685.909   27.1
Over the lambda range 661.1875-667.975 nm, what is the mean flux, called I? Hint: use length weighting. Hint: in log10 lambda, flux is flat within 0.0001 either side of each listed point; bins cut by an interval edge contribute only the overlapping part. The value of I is 25.5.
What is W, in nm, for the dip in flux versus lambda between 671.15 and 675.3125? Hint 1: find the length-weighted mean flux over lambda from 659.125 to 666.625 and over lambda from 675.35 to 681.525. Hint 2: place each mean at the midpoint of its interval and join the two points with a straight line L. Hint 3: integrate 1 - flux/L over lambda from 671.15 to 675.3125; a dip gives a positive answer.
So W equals -0.45 nm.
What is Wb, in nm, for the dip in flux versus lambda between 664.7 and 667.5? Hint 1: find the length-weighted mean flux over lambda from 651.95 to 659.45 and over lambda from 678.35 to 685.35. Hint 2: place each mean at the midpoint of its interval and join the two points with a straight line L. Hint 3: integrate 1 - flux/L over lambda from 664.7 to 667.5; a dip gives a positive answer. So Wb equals 0.520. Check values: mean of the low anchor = 34.2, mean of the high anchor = 25.7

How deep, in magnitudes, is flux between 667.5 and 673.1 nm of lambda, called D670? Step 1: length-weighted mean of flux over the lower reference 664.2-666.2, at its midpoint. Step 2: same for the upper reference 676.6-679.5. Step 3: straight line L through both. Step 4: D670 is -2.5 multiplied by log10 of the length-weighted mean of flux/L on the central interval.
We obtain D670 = -0.04 mag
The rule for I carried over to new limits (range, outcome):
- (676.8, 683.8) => 26.2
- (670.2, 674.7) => 28.7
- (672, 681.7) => 27.2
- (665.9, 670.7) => 25.5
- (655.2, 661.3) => 35.2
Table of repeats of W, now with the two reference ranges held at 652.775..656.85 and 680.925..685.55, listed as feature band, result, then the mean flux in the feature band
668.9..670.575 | 0.31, 25.6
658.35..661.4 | 0.69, 27.7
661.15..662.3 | 0.34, 24.5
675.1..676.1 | 0.09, 26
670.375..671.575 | 0.11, 27.8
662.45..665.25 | 0.61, 26.6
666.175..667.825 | 0.38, 25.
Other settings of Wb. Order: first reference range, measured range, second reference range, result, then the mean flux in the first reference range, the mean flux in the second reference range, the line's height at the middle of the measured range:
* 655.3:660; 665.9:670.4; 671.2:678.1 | 0.910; 38.1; 28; 31.9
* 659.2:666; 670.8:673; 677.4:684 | -0.229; 25.6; 26.2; 25.9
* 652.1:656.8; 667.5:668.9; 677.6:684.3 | 0.227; 36.1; 25.9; 30.8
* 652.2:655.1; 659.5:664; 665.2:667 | -0.009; 27.5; 24.4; 25.5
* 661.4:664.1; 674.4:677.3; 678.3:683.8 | -0.181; 25.8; 26.4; 26.2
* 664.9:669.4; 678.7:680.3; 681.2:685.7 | -0.086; 25.2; 25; 25.1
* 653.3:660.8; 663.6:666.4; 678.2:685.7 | 0.493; 34.4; 25.7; 31.6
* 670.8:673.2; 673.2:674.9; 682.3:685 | -0.072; 29.1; 24.1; 28.2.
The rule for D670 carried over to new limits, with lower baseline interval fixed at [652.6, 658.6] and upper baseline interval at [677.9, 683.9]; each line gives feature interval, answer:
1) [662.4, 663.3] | 0.23 mag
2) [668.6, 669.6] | 0.17 mag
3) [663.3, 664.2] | 0.24 mag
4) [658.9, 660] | 0.39 mag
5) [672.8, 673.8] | -0.02 mag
